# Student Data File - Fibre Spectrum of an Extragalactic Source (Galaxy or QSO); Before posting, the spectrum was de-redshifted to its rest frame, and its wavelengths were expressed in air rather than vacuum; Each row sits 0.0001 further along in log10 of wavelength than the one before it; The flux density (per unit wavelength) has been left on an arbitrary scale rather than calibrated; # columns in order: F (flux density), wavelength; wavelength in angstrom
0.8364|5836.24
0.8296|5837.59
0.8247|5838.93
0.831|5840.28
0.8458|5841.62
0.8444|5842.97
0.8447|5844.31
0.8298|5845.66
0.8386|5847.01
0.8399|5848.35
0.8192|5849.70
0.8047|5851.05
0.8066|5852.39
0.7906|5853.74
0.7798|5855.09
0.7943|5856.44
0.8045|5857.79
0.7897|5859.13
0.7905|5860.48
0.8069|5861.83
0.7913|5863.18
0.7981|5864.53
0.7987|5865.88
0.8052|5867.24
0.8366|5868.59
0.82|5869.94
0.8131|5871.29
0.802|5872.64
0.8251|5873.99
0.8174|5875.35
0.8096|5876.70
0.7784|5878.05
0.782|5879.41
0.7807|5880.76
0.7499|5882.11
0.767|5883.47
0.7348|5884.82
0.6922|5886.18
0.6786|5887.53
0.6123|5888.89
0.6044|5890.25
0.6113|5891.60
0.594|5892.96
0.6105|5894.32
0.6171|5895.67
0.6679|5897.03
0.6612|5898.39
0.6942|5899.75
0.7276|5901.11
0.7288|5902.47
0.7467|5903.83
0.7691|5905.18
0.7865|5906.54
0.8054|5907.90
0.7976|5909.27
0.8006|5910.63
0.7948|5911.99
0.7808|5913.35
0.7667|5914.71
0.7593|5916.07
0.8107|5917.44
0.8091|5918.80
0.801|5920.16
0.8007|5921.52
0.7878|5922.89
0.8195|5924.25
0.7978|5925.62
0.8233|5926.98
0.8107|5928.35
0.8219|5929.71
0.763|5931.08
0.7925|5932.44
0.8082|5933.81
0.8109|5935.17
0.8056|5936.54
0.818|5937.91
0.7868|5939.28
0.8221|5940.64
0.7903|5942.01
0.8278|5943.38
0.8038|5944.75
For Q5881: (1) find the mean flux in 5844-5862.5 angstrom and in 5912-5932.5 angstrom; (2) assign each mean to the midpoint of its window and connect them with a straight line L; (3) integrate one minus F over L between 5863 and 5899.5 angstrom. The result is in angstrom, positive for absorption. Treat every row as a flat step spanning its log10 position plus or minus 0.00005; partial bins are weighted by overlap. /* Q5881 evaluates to 3.2 angstrom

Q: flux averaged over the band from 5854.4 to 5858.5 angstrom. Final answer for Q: 0.794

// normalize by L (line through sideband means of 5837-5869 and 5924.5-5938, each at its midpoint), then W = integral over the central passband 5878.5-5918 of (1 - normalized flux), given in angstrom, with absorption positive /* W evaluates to 4.2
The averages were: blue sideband 0.814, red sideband 0.805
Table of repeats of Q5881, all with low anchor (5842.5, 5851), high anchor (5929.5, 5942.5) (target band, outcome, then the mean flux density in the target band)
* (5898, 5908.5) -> 0.9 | 0.742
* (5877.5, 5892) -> 2.0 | 0.71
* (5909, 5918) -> 0.3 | 0.786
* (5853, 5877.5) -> 0.7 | 0.804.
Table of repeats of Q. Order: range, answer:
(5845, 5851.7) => 0.826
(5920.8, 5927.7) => 0.805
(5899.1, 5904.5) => 0.724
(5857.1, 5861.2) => 0.796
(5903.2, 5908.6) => 0.777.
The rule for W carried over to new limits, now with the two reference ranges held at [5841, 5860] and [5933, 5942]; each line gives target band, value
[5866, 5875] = 0.0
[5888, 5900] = 2.7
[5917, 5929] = 0.0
